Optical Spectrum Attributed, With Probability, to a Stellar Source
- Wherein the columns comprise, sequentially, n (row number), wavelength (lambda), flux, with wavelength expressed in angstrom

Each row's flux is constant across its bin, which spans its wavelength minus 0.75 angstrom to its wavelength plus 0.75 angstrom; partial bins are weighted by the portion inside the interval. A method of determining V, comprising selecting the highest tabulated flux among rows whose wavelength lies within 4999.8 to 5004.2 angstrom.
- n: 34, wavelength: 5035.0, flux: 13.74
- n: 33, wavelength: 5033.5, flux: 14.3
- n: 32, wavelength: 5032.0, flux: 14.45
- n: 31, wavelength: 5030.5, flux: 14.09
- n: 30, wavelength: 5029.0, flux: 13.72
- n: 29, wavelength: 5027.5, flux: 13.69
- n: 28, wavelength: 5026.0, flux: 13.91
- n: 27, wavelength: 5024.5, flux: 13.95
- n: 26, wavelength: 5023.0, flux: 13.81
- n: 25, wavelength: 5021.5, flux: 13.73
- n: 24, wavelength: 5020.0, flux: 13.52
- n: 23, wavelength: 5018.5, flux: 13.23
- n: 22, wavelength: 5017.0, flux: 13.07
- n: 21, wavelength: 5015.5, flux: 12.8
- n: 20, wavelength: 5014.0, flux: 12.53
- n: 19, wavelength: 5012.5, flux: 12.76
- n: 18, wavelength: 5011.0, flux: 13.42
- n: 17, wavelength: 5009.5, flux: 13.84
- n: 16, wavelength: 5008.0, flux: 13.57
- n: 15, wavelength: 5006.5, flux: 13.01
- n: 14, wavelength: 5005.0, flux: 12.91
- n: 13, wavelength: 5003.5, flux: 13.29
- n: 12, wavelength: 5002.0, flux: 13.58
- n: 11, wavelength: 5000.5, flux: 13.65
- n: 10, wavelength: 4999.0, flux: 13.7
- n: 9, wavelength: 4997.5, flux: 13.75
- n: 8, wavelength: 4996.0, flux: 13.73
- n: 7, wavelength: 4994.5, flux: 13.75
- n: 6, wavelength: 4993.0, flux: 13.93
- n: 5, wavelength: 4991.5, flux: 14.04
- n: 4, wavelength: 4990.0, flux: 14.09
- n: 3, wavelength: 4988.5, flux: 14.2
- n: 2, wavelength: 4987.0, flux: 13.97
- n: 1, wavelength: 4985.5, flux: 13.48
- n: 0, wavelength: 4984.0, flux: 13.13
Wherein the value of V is 13.65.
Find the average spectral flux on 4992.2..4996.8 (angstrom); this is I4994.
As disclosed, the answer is 13.8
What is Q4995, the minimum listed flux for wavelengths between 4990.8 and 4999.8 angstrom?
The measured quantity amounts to 13.7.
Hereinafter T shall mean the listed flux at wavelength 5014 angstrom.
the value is 12.53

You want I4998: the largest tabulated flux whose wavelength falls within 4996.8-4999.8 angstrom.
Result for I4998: 13.75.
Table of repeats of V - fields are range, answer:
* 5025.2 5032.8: 14.45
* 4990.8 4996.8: 14.04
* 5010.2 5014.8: 13.42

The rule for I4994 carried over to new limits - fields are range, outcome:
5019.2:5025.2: 13.7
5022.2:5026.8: 13.9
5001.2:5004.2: 13.4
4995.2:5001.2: 13.7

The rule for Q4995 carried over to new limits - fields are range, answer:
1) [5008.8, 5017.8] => 12.53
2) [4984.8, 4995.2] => 13.48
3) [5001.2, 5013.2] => 12.76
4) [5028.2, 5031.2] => 13.72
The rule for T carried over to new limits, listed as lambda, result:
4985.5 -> 13.48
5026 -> 13.91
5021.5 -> 13.73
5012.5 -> 12.76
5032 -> 14.45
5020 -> 13.52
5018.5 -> 13.23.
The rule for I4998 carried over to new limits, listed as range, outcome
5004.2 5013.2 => 13.84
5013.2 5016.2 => 12.8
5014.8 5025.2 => 13.95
